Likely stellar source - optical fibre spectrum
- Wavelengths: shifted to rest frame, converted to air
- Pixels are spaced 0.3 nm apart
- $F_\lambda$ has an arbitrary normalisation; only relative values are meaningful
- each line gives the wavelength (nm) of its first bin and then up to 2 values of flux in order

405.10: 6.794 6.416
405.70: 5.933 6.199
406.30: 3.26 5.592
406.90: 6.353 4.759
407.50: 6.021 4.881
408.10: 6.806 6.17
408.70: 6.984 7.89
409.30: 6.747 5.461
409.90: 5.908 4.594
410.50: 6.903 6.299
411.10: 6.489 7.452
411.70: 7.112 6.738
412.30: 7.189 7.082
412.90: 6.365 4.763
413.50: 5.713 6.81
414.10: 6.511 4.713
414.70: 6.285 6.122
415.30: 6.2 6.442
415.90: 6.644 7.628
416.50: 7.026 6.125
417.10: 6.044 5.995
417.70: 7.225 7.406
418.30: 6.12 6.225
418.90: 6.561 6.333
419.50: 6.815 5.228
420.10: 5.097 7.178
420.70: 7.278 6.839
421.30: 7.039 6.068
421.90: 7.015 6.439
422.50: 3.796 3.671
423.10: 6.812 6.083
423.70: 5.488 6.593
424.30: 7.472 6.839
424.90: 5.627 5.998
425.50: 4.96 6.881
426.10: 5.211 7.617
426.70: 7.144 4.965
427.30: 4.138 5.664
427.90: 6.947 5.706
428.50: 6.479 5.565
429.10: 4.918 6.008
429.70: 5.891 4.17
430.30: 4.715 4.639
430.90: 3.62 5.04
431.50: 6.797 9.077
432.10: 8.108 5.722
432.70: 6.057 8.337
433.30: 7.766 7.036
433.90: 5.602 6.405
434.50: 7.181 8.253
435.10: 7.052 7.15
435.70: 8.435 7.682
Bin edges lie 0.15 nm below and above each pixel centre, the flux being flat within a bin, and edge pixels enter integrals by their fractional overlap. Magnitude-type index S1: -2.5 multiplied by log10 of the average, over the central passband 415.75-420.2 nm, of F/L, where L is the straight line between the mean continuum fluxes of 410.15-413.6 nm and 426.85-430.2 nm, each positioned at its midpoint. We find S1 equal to -0.06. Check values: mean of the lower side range 6.45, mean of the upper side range 5.48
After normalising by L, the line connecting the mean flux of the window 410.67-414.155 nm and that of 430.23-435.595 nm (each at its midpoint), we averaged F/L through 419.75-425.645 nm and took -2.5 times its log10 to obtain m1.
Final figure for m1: 0.09 mag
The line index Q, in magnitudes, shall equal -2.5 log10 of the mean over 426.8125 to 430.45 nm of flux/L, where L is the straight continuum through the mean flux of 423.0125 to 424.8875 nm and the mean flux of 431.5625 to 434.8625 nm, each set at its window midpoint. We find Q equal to 0.25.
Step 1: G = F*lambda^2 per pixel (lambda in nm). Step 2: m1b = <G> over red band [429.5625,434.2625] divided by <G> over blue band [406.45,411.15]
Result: 1.13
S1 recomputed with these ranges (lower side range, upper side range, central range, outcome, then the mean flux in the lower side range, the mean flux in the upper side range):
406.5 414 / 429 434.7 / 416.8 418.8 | -0.04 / 6.29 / 6.19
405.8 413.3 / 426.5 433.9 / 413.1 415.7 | 0.03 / 6.17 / 6.02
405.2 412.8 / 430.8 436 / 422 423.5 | 0.23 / 6.21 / 6.97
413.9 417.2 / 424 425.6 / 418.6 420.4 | 0.03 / 6.35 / 6.26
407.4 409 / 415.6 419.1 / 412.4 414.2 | 0.05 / 6.34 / 6.62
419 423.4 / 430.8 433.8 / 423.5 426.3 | 0.03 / 6.12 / 6.79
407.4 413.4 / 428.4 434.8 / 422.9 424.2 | 0.01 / 6.39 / 6.2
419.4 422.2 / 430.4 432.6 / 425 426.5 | 0.04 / 6.5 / 6.11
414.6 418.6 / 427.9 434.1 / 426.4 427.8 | 0.08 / 6.55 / 6.09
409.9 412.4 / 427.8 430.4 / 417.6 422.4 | -0.08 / 6.54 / 5.59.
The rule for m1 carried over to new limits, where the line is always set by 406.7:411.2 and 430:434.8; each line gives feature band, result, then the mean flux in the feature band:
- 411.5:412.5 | -0.142 mag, 7.04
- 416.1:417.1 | -0.090 mag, 6.76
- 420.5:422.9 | 0.033 mag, 6.09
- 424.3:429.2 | 0.063 mag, 5.97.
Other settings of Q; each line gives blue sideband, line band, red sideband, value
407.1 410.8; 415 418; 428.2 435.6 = -0.072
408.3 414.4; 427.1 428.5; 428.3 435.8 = 0.127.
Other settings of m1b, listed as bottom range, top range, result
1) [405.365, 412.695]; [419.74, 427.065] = 1.06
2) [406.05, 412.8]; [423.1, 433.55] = 1.07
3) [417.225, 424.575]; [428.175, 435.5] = 1.05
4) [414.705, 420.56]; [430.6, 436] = 1.15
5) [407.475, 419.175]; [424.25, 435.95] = 1.06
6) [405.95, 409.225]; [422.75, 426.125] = 1.11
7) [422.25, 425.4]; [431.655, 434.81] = 1.28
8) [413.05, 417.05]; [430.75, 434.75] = 1.17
